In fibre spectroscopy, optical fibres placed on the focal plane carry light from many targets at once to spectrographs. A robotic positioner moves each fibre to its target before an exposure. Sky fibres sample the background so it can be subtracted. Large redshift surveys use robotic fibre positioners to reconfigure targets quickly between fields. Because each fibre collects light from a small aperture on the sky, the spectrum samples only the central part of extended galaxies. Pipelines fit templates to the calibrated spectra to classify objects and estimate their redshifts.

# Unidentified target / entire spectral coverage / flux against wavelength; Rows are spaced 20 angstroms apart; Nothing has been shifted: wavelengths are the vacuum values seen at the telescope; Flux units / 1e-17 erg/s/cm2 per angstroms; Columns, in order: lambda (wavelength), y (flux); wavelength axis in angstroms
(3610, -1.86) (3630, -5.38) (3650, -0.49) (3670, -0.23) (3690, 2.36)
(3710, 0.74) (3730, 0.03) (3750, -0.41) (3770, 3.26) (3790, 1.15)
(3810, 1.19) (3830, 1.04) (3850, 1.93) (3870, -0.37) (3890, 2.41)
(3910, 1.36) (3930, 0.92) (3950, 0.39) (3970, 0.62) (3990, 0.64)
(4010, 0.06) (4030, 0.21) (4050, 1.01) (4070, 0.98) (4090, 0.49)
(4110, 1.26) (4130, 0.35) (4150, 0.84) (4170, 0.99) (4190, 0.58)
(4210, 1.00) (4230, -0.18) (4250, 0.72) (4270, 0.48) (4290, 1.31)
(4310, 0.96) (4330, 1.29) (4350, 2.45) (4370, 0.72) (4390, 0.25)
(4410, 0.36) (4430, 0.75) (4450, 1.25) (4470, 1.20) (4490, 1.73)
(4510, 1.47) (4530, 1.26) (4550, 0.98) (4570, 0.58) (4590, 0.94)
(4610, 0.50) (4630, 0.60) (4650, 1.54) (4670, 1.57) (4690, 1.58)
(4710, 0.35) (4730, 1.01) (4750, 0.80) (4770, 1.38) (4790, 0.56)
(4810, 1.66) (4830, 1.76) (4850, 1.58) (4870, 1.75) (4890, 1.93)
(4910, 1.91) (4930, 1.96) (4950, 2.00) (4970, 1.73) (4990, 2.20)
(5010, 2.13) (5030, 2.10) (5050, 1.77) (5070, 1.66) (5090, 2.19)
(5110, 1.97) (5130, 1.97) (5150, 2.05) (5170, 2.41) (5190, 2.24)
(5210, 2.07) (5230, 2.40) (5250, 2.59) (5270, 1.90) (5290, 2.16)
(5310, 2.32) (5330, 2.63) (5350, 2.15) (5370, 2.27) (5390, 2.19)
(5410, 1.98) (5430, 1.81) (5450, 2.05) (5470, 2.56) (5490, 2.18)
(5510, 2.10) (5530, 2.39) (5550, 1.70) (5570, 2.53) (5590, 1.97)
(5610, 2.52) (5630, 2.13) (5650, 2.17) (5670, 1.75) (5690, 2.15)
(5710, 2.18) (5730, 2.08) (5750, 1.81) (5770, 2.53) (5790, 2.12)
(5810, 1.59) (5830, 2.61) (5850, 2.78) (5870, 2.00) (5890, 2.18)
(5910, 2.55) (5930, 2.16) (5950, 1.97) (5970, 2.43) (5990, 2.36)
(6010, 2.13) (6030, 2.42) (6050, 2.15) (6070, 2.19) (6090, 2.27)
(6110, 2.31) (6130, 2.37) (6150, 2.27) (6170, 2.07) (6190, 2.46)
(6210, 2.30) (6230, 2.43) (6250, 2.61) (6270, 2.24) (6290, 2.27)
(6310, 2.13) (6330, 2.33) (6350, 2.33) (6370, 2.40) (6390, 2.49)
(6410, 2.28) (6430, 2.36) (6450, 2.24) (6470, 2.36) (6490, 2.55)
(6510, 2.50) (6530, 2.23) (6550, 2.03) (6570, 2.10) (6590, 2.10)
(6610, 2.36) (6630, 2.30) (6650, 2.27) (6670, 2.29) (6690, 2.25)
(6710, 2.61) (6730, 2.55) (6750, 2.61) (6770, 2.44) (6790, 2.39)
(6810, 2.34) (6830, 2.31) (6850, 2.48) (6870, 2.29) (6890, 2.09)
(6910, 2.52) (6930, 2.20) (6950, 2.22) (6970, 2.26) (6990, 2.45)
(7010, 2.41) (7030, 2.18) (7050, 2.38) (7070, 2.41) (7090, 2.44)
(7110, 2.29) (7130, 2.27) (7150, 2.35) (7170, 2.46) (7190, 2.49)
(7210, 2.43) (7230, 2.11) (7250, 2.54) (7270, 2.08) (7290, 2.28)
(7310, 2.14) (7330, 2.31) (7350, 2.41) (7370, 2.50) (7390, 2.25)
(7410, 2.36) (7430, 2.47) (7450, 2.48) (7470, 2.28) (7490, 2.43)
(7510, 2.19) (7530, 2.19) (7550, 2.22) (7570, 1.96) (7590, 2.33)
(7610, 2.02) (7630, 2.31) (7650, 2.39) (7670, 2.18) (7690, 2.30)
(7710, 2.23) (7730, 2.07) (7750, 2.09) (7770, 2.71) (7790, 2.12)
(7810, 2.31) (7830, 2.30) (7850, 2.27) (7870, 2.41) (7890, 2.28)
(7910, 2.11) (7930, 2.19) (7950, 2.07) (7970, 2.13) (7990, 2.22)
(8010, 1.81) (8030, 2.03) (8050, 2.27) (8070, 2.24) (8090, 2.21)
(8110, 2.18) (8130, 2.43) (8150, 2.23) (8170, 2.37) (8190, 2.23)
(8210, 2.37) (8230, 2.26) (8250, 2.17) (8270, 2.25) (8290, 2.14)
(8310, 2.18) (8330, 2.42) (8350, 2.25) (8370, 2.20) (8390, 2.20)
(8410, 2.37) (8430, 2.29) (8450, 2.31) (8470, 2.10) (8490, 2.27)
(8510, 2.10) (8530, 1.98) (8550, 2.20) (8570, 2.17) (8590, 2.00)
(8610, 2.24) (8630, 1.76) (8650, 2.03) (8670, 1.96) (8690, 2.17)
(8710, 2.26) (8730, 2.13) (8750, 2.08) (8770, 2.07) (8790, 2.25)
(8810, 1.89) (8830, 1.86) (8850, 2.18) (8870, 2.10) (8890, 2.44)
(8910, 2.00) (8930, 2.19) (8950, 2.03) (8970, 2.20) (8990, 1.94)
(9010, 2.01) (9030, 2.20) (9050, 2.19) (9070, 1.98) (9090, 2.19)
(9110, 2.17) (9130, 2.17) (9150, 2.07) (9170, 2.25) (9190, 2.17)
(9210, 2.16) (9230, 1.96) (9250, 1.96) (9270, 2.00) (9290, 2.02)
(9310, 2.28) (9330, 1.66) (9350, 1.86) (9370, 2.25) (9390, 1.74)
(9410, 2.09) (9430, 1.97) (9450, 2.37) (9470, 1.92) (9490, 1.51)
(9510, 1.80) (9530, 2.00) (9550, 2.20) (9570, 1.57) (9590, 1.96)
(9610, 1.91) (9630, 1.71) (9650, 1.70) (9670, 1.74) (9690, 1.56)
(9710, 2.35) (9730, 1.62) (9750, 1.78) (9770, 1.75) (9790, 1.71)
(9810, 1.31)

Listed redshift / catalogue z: 0.113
